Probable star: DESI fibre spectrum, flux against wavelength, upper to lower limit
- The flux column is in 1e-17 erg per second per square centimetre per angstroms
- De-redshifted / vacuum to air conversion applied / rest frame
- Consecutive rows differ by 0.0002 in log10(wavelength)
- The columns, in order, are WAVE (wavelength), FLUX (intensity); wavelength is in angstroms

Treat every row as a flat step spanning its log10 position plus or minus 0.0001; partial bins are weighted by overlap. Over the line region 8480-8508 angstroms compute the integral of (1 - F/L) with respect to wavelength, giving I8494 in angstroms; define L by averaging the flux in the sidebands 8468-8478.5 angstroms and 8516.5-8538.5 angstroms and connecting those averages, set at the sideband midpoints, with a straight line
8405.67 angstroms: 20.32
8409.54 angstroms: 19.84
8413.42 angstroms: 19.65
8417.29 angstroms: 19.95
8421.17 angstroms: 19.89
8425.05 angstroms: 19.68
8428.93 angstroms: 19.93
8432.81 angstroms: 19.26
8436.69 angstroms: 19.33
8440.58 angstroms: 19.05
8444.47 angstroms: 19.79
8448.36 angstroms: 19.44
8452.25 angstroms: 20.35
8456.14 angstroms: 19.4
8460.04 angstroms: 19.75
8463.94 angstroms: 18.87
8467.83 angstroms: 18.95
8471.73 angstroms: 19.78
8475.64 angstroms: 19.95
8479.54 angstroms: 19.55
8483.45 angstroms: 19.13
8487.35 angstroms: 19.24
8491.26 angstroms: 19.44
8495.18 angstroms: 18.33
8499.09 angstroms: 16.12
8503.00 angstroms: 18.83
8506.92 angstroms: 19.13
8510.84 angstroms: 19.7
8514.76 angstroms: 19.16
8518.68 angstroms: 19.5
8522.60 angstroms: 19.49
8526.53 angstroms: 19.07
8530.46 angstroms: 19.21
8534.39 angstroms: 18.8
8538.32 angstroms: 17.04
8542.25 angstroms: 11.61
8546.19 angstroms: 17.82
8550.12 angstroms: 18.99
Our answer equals 1.1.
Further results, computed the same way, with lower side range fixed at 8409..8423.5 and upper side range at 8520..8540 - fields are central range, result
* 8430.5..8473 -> 0.09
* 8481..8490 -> -0.02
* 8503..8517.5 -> -0.25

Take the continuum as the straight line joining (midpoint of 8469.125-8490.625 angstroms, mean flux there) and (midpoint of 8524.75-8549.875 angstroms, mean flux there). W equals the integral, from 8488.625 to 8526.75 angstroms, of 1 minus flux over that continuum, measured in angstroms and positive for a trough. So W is -0.9 angstroms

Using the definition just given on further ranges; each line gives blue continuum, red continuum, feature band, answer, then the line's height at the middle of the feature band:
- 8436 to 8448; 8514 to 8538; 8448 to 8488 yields -0.4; 19.3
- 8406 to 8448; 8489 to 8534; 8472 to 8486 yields -0.3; 19.2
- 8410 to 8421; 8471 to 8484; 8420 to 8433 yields 0.0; 19.8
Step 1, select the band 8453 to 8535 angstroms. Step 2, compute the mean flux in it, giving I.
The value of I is 19.1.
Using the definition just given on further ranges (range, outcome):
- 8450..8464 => 19.7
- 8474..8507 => 18.8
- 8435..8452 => 19.5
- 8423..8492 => 19.5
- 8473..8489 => 19.5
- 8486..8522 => 18.8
